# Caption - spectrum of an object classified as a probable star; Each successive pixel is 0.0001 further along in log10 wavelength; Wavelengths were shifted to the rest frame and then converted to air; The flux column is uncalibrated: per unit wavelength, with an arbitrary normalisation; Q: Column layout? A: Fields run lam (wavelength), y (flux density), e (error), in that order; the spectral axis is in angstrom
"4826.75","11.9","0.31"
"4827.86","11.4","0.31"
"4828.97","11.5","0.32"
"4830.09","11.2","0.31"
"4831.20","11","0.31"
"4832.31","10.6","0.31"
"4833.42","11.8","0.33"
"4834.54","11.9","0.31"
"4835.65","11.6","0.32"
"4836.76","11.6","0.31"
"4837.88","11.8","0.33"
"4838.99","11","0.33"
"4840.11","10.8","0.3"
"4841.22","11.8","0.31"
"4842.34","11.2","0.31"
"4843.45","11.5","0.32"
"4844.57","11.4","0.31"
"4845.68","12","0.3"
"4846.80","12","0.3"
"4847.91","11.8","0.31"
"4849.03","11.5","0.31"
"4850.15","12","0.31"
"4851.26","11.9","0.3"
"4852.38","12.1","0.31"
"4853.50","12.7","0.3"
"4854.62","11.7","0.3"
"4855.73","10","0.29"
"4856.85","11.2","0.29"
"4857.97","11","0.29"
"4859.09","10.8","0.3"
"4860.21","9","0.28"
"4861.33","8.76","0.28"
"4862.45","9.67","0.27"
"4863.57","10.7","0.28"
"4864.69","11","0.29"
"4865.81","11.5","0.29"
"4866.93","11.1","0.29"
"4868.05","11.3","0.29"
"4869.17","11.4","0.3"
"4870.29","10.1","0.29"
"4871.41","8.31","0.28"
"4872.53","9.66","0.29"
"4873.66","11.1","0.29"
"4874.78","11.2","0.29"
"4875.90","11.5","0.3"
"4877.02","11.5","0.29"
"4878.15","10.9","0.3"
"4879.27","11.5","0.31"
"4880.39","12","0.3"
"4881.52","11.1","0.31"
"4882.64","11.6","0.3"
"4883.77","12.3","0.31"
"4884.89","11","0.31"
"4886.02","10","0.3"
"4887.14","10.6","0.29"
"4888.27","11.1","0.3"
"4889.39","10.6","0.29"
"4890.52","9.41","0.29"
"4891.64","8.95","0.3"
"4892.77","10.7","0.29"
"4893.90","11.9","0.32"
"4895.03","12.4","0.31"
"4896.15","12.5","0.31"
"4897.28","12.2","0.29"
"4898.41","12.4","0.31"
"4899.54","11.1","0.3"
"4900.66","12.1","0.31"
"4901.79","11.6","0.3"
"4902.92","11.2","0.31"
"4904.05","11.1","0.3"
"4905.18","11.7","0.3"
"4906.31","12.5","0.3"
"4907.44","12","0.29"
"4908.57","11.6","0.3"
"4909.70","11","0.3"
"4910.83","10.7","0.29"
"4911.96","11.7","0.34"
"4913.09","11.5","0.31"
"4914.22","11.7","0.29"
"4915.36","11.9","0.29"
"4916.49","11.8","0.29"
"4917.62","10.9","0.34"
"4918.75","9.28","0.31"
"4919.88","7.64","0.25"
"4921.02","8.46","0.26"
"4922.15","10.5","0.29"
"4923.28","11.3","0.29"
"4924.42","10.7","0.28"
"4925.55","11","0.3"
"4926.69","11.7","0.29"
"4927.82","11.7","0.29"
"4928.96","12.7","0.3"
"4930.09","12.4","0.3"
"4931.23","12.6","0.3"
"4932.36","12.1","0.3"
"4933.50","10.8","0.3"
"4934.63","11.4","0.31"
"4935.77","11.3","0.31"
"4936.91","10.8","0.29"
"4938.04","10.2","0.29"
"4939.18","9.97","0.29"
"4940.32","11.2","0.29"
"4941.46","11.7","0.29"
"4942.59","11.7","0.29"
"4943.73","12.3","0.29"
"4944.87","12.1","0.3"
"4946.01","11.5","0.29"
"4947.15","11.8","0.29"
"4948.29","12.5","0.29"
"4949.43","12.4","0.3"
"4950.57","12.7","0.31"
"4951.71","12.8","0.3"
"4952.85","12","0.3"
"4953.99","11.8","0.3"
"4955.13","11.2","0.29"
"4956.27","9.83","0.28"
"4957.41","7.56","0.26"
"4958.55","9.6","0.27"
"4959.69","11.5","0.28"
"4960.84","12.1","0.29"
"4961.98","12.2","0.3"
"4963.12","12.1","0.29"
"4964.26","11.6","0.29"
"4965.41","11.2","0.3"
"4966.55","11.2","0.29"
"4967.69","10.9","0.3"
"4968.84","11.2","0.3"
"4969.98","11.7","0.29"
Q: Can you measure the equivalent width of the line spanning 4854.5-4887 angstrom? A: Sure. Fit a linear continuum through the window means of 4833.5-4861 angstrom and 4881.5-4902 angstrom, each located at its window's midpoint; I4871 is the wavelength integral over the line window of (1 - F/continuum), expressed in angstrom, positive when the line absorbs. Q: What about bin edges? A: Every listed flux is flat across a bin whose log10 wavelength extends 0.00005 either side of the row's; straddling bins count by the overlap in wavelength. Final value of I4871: 1.56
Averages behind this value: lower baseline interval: 11.4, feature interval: 10.8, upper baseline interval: 11.2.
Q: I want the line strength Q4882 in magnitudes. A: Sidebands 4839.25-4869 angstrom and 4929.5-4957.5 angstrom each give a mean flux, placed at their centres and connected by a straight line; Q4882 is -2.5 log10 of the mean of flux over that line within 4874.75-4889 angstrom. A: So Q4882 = 0.00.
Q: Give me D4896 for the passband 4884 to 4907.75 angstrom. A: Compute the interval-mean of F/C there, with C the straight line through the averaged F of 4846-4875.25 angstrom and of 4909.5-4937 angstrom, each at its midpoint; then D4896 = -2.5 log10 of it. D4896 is -0.03 mag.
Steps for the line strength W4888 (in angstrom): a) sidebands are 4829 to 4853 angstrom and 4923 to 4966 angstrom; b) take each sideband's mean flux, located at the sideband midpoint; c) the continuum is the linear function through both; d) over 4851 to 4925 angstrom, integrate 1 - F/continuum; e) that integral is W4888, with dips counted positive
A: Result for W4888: 3.3 angstrom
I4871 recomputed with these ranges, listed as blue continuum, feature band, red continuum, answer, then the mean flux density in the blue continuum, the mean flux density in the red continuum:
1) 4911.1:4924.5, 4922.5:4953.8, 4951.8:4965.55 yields -2.34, 10.6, 11.1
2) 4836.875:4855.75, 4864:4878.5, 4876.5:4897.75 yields 0.69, 11.6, 11.2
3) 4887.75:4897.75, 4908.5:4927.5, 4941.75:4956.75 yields 1.11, 11.1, 11.9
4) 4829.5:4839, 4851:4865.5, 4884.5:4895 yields 0.32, 11.4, 10.6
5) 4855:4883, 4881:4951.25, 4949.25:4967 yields -1.69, 10.7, 11.3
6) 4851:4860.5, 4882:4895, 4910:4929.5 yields 0.26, 11.2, 10.9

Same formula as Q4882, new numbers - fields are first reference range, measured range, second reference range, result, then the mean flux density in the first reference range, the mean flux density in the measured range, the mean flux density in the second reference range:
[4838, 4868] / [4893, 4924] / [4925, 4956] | 0.02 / 11.2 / 11.3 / 11.7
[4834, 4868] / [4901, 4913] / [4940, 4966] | -0.01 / 11.2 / 11.5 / 11.5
